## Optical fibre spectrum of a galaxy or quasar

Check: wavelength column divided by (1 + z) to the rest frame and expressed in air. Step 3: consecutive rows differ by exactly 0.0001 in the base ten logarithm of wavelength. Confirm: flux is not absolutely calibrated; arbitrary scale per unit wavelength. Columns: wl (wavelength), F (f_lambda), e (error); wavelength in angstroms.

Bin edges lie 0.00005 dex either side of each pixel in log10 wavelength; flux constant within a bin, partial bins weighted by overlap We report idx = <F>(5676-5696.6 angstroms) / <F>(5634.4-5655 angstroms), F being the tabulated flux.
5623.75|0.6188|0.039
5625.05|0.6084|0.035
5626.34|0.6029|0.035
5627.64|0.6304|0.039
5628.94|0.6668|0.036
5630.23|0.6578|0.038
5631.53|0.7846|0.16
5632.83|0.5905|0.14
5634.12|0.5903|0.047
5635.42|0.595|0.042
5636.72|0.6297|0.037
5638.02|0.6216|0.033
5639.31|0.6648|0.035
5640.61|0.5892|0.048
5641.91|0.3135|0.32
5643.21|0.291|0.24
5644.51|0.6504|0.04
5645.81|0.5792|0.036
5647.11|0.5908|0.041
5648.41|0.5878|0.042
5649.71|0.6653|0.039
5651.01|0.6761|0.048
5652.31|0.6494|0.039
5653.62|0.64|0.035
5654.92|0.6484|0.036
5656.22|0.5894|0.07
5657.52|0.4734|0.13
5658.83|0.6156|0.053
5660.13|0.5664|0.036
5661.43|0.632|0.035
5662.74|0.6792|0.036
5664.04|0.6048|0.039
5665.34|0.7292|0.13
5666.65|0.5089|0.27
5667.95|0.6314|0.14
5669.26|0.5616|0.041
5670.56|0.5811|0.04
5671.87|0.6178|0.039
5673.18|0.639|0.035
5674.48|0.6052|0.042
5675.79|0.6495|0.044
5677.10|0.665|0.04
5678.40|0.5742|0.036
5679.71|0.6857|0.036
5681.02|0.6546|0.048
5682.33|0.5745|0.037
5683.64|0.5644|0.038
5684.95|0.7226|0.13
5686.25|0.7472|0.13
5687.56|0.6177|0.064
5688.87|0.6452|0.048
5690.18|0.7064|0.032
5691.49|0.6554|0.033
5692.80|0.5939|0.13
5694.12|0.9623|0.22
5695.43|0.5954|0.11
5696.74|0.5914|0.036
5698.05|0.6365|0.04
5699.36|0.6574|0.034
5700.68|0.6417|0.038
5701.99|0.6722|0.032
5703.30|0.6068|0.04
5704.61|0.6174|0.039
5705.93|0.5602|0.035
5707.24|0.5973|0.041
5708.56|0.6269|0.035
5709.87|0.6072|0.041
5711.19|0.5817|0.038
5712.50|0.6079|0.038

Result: 1.13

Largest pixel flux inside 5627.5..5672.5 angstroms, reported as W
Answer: 0.7846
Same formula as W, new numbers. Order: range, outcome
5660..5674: 0.7292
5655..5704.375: 0.9623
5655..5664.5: 0.6792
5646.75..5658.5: 0.6761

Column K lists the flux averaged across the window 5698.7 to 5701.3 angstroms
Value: 0.648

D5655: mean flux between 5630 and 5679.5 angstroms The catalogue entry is 0.604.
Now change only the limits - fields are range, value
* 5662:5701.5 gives 0.643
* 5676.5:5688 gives 0.646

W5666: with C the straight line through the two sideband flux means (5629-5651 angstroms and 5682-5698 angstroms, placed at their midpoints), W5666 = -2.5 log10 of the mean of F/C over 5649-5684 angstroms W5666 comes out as 0.02 mag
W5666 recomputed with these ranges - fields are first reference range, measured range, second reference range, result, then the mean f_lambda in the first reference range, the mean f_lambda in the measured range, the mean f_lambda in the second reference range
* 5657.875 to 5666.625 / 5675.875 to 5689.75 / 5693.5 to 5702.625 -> 0.01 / 0.623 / 0.646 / 0.679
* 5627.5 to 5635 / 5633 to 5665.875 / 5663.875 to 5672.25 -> 0.06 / 0.653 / 0.595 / 0.605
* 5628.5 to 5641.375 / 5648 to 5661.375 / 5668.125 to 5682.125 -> 0.03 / 0.636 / 0.613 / 0.622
